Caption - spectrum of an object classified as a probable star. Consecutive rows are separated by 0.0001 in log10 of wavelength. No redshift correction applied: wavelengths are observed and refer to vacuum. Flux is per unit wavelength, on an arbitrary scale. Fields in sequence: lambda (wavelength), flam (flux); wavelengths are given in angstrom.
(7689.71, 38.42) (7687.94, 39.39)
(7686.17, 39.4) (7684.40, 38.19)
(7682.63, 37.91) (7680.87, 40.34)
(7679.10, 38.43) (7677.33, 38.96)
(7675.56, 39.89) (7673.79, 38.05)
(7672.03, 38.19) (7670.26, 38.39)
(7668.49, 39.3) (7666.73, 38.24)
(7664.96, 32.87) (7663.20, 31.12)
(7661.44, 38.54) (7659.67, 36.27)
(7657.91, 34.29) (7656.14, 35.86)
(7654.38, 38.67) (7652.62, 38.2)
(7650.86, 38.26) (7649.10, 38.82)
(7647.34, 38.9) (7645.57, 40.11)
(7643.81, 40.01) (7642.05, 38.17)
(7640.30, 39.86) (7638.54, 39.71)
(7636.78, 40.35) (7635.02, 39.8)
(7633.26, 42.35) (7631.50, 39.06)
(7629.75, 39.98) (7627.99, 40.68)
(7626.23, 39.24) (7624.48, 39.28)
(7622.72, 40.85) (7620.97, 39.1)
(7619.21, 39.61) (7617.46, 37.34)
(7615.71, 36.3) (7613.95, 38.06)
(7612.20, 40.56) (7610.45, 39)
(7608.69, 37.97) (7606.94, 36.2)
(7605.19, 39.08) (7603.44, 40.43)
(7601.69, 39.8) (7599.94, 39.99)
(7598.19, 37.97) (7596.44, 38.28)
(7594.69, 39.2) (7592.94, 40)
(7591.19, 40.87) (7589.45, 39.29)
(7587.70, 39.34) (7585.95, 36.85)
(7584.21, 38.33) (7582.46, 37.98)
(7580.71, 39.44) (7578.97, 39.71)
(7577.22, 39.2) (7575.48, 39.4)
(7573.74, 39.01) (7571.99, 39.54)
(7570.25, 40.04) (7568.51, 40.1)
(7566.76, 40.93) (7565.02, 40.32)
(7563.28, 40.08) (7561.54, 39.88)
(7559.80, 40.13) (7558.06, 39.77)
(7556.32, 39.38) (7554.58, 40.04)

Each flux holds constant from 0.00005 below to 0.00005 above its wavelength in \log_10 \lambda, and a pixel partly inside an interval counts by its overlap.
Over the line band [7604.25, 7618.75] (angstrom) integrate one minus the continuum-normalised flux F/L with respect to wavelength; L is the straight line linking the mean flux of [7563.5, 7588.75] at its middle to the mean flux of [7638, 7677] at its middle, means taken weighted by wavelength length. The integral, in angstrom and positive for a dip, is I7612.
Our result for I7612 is 0.2 angstrom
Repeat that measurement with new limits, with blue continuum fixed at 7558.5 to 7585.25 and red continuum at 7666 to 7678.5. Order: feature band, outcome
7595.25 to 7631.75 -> 0.22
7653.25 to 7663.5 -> 0.72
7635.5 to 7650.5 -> -0.19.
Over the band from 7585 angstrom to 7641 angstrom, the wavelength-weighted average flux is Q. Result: 39.3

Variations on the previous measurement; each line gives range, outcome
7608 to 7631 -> 39.1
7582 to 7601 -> 38.9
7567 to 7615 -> 39.1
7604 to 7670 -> 38.4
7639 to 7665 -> 37.5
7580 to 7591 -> 38.7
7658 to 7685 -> 37.6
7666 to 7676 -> 38.6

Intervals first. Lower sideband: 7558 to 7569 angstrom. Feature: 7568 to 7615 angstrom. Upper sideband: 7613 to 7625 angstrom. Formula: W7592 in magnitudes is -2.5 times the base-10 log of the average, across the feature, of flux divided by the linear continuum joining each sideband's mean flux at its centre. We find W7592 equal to 0.01 mag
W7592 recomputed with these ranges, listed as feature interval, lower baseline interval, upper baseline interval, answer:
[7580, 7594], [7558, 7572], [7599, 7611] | 0.01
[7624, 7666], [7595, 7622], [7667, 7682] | 0.01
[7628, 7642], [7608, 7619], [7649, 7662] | -0.07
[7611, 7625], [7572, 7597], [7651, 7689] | -0.01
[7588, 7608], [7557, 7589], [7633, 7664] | 0.00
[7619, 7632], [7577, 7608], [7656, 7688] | -0.04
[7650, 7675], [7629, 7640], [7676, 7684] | 0.07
